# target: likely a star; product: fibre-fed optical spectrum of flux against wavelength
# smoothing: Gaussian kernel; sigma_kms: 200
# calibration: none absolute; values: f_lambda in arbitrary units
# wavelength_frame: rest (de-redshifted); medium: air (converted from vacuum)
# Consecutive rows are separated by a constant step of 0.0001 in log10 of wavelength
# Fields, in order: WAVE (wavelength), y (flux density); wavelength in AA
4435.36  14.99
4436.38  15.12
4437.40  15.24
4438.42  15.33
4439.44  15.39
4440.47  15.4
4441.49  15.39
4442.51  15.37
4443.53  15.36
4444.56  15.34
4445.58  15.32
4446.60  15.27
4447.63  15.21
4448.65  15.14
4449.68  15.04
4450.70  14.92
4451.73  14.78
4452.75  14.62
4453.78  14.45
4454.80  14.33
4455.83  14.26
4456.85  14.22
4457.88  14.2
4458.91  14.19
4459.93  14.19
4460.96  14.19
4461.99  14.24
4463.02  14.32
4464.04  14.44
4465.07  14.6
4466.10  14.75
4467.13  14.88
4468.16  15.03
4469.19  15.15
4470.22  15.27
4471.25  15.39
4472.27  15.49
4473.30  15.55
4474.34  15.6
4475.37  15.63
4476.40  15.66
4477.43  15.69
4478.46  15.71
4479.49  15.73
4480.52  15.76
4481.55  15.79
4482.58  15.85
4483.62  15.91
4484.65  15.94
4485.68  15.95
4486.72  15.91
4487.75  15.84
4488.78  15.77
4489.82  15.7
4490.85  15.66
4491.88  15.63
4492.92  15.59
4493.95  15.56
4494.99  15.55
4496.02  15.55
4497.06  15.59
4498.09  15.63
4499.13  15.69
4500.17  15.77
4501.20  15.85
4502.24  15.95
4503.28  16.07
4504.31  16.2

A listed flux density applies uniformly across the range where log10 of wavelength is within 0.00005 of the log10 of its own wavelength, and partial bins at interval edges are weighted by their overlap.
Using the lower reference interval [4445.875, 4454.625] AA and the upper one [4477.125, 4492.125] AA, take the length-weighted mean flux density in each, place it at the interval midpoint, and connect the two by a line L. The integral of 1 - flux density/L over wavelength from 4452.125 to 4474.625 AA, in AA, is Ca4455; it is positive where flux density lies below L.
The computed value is 0.8 AA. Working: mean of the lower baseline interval 14.9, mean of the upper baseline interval 15.8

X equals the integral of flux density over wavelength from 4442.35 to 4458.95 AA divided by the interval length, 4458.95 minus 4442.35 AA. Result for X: 14.8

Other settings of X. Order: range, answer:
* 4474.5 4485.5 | 15.8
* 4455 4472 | 14.6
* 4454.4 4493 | 15.2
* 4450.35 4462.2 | 14.4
